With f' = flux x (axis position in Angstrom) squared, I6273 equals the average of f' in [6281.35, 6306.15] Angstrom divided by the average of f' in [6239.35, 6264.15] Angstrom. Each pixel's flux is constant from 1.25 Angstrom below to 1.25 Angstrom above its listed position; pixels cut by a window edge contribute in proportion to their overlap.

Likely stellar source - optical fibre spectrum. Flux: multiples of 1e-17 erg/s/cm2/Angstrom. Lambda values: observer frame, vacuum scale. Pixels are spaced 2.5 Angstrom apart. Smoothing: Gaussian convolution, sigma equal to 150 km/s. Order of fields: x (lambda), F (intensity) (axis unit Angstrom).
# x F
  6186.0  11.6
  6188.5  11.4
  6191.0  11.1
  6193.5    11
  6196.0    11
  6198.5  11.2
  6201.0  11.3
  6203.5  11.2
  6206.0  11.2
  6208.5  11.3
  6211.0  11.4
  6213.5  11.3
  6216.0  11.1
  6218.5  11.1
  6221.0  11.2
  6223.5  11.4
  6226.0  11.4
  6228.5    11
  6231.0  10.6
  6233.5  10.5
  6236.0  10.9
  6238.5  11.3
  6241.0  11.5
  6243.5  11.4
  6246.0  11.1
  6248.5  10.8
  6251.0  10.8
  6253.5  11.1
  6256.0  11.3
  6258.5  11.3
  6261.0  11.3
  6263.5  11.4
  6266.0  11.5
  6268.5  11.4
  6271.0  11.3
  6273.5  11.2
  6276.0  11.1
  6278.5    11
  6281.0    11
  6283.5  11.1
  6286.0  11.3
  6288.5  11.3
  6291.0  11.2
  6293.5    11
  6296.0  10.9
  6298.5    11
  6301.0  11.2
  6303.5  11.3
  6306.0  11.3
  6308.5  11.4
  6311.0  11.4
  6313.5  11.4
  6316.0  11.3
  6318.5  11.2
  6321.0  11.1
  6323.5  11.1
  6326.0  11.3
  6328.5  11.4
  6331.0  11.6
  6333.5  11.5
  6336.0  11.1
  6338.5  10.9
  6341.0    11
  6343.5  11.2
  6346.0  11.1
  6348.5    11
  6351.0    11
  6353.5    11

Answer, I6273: 1.0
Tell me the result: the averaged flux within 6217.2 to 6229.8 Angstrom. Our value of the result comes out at 11.2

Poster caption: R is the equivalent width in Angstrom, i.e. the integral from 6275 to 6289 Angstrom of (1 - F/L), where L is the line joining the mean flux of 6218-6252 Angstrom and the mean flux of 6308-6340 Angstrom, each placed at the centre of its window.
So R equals 0.1 Angstrom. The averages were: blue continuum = 11.1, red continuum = 11.3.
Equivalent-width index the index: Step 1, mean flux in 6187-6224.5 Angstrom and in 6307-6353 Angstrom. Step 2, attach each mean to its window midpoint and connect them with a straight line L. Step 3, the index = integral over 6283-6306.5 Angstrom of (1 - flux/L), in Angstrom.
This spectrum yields 0.1 Angstrom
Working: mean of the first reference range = 11.2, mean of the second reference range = 11.2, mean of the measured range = 11.2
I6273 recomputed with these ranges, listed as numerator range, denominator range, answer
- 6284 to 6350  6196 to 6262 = 1.03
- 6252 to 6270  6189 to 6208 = 1.04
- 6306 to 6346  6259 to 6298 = 1.02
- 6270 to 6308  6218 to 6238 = 1.03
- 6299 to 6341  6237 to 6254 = 1.04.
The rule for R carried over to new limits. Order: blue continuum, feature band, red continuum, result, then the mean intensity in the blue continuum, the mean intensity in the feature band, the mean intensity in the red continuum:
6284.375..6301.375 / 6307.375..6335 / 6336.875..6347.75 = -0.6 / 11.1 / 11.3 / 11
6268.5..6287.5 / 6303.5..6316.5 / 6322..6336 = -0.1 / 11.2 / 11.4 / 11.3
